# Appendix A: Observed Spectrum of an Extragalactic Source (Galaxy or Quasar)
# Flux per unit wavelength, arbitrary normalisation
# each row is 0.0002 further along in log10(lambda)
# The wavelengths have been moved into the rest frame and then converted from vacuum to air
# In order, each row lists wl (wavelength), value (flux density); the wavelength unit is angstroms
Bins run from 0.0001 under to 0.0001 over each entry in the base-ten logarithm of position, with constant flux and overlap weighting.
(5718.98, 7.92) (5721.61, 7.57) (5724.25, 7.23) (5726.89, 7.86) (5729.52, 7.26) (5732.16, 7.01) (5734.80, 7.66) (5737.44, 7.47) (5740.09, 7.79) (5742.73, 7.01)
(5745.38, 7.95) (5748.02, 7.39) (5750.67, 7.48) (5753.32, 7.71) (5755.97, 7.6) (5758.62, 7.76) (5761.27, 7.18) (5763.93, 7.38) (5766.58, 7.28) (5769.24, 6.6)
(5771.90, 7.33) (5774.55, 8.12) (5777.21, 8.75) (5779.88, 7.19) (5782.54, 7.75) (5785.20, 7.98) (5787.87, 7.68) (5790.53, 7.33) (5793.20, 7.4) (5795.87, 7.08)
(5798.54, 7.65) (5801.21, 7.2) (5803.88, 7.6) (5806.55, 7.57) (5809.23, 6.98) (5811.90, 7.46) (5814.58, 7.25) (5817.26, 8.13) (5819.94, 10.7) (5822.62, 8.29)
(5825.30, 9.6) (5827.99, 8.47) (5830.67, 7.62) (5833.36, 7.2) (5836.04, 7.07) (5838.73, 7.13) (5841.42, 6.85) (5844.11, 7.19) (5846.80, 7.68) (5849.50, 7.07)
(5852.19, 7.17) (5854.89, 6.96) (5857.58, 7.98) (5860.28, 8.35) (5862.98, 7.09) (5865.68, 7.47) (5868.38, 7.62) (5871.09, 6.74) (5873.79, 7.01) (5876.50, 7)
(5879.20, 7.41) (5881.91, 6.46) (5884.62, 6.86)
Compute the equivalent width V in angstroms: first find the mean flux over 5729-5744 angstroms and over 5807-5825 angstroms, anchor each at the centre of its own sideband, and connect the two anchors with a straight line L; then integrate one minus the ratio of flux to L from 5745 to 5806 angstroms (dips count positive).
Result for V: 1.86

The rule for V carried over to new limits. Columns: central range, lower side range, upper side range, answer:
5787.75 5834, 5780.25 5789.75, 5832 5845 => -2.9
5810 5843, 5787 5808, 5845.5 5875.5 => -2.5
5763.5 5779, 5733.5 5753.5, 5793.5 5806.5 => -0.2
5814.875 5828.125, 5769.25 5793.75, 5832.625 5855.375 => -2.9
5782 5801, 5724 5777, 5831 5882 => -0.3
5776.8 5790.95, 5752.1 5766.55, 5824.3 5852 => -0.4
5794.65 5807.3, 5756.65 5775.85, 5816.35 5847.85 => 0.5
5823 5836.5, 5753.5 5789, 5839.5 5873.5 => -1.2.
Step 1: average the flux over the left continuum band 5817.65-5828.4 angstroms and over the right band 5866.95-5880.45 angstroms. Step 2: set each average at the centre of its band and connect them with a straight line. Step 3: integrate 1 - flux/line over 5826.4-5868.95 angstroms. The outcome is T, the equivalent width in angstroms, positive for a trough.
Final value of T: 3.9 angstroms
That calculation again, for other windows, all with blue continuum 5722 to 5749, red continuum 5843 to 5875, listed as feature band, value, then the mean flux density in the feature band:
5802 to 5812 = 0.0 angstroms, 7.39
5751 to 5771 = 0.2 angstroms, 7.36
